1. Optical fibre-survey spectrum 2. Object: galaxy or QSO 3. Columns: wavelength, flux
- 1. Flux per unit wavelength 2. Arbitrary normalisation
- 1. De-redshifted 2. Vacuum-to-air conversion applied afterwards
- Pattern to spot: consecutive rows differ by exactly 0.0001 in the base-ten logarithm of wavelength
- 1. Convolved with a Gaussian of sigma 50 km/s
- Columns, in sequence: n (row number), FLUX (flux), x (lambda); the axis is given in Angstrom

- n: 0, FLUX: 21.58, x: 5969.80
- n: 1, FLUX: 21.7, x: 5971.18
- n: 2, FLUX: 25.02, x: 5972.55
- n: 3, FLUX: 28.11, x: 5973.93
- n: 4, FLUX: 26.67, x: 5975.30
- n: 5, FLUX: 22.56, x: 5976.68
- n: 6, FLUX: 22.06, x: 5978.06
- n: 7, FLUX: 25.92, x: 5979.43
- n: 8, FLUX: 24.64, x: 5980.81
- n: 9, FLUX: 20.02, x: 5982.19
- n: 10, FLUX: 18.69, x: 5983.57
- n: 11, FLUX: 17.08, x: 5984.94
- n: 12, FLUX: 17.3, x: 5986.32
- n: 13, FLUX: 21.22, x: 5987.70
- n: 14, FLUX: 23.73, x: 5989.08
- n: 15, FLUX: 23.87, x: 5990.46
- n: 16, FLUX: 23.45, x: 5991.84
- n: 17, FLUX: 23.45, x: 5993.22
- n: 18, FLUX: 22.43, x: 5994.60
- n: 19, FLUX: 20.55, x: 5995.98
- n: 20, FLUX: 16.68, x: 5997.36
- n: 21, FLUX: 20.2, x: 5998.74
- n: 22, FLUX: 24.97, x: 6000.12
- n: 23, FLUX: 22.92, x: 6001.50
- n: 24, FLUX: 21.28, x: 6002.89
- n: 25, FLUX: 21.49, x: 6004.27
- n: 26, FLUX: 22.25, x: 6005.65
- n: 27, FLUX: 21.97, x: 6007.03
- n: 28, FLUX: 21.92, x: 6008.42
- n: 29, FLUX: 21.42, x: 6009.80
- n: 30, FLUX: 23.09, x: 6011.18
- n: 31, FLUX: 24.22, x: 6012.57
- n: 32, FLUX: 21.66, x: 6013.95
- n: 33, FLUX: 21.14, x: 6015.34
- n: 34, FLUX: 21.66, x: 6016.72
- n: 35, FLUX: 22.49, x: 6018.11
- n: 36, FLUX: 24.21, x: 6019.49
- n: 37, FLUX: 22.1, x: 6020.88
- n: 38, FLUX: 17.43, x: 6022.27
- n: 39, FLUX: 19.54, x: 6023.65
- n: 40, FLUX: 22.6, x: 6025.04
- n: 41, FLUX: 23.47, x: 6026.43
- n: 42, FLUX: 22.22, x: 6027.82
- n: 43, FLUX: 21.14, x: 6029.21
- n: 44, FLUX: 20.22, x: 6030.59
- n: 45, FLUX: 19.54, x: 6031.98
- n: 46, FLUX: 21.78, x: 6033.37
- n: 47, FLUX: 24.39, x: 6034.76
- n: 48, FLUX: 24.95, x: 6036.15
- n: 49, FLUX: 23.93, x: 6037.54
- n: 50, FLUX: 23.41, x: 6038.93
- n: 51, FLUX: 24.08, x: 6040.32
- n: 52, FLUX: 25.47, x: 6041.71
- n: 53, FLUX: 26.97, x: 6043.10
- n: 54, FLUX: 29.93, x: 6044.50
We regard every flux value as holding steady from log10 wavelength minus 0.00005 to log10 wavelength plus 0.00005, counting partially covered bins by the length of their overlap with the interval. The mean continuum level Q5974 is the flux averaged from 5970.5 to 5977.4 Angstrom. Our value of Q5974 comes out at 24.8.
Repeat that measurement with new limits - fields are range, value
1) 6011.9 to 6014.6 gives 23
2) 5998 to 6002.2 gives 22.6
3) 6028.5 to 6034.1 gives 20.7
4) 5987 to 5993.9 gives 23.1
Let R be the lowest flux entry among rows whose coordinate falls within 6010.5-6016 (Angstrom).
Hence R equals 21.14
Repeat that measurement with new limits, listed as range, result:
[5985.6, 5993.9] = 17.3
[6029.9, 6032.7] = 19.54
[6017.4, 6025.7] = 17.43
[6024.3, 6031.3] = 20.22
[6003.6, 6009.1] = 21.49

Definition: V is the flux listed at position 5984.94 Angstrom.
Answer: 17.08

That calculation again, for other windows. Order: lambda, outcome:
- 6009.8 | 21.42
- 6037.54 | 23.93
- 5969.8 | 21.58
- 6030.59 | 20.22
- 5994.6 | 22.43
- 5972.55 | 25.02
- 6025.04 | 22.6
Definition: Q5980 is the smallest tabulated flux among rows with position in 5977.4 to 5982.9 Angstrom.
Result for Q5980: 20.02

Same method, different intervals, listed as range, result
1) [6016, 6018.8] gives 21.66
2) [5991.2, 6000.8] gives 16.68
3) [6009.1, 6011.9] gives 21.42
